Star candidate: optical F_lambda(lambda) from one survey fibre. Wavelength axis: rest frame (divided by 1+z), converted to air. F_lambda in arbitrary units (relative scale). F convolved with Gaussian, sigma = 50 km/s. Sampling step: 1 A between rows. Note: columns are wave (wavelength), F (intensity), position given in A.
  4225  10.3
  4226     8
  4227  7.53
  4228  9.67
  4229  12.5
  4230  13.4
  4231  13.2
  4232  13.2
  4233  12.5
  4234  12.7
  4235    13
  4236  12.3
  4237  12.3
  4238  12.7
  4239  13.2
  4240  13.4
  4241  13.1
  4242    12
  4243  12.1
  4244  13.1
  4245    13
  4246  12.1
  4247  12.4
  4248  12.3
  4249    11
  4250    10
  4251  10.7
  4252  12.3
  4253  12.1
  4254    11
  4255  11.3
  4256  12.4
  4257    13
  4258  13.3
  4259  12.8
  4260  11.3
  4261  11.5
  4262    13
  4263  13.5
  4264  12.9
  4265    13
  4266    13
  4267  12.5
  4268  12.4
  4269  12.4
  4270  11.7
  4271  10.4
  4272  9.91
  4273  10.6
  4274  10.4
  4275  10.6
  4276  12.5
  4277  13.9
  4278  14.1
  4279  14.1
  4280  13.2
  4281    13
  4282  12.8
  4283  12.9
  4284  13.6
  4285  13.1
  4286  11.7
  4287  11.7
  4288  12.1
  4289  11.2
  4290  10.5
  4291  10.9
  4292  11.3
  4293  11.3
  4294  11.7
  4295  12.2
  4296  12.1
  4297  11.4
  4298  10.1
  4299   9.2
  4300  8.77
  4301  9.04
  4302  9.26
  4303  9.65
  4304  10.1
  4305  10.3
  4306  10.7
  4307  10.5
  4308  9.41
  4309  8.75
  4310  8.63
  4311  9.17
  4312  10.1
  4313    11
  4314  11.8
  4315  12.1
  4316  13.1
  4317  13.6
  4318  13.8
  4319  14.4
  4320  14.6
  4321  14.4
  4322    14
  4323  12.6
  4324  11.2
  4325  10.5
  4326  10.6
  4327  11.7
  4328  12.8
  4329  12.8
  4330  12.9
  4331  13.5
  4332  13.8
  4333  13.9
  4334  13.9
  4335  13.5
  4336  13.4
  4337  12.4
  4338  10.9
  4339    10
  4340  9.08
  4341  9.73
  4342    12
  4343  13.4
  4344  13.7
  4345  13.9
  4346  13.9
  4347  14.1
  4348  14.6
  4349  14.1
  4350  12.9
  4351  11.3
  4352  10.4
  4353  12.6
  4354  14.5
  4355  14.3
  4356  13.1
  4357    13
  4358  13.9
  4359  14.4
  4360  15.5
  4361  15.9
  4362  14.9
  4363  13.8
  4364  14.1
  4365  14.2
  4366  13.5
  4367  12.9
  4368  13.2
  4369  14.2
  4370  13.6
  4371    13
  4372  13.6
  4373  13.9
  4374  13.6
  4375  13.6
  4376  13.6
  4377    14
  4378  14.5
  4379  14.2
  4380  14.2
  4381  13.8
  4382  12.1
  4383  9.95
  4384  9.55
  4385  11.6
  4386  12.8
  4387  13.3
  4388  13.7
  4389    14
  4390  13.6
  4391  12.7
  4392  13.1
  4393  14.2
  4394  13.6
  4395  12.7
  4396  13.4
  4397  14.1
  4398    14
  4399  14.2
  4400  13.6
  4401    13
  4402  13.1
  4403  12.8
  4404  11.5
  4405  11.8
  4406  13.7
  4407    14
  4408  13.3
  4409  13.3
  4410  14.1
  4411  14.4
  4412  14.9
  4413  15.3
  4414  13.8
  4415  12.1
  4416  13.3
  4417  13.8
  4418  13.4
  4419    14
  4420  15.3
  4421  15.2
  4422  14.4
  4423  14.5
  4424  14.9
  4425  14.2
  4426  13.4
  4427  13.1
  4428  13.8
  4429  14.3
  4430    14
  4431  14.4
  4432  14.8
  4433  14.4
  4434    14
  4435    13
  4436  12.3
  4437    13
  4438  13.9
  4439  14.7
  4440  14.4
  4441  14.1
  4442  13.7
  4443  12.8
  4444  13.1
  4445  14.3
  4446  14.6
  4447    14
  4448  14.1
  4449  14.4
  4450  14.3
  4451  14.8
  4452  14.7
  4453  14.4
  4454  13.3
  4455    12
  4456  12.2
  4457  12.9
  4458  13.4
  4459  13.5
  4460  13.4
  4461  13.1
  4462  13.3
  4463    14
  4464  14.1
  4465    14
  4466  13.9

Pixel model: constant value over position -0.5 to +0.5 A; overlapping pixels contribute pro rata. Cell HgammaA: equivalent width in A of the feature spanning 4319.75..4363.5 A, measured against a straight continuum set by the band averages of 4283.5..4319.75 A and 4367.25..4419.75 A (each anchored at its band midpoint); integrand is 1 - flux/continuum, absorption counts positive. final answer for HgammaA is -3.3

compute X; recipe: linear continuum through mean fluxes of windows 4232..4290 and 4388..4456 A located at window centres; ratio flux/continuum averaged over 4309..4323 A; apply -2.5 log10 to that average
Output 0.05 mag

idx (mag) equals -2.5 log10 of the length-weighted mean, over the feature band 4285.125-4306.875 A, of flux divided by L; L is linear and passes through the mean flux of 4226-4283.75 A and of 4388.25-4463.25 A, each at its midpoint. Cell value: 0.17 mag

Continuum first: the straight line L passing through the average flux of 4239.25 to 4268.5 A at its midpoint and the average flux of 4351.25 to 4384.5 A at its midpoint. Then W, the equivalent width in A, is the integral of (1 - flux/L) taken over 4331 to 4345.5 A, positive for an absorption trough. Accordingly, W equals 0.8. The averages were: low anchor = 12.3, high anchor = 13.5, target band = 12.4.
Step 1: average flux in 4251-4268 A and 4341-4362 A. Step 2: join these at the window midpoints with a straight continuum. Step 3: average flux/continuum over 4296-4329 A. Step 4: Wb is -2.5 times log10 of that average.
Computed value 0.17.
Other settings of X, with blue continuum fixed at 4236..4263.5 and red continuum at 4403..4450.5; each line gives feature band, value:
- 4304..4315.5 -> 0.24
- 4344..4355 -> -0.01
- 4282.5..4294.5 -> 0.07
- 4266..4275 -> 0.10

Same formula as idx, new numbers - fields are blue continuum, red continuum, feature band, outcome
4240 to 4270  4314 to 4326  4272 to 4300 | 0.07 mag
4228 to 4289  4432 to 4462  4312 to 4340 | 0.02 mag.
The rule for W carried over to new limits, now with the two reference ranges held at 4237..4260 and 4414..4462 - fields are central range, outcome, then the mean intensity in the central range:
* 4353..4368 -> -1.0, 14.1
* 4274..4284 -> -0.3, 12.9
